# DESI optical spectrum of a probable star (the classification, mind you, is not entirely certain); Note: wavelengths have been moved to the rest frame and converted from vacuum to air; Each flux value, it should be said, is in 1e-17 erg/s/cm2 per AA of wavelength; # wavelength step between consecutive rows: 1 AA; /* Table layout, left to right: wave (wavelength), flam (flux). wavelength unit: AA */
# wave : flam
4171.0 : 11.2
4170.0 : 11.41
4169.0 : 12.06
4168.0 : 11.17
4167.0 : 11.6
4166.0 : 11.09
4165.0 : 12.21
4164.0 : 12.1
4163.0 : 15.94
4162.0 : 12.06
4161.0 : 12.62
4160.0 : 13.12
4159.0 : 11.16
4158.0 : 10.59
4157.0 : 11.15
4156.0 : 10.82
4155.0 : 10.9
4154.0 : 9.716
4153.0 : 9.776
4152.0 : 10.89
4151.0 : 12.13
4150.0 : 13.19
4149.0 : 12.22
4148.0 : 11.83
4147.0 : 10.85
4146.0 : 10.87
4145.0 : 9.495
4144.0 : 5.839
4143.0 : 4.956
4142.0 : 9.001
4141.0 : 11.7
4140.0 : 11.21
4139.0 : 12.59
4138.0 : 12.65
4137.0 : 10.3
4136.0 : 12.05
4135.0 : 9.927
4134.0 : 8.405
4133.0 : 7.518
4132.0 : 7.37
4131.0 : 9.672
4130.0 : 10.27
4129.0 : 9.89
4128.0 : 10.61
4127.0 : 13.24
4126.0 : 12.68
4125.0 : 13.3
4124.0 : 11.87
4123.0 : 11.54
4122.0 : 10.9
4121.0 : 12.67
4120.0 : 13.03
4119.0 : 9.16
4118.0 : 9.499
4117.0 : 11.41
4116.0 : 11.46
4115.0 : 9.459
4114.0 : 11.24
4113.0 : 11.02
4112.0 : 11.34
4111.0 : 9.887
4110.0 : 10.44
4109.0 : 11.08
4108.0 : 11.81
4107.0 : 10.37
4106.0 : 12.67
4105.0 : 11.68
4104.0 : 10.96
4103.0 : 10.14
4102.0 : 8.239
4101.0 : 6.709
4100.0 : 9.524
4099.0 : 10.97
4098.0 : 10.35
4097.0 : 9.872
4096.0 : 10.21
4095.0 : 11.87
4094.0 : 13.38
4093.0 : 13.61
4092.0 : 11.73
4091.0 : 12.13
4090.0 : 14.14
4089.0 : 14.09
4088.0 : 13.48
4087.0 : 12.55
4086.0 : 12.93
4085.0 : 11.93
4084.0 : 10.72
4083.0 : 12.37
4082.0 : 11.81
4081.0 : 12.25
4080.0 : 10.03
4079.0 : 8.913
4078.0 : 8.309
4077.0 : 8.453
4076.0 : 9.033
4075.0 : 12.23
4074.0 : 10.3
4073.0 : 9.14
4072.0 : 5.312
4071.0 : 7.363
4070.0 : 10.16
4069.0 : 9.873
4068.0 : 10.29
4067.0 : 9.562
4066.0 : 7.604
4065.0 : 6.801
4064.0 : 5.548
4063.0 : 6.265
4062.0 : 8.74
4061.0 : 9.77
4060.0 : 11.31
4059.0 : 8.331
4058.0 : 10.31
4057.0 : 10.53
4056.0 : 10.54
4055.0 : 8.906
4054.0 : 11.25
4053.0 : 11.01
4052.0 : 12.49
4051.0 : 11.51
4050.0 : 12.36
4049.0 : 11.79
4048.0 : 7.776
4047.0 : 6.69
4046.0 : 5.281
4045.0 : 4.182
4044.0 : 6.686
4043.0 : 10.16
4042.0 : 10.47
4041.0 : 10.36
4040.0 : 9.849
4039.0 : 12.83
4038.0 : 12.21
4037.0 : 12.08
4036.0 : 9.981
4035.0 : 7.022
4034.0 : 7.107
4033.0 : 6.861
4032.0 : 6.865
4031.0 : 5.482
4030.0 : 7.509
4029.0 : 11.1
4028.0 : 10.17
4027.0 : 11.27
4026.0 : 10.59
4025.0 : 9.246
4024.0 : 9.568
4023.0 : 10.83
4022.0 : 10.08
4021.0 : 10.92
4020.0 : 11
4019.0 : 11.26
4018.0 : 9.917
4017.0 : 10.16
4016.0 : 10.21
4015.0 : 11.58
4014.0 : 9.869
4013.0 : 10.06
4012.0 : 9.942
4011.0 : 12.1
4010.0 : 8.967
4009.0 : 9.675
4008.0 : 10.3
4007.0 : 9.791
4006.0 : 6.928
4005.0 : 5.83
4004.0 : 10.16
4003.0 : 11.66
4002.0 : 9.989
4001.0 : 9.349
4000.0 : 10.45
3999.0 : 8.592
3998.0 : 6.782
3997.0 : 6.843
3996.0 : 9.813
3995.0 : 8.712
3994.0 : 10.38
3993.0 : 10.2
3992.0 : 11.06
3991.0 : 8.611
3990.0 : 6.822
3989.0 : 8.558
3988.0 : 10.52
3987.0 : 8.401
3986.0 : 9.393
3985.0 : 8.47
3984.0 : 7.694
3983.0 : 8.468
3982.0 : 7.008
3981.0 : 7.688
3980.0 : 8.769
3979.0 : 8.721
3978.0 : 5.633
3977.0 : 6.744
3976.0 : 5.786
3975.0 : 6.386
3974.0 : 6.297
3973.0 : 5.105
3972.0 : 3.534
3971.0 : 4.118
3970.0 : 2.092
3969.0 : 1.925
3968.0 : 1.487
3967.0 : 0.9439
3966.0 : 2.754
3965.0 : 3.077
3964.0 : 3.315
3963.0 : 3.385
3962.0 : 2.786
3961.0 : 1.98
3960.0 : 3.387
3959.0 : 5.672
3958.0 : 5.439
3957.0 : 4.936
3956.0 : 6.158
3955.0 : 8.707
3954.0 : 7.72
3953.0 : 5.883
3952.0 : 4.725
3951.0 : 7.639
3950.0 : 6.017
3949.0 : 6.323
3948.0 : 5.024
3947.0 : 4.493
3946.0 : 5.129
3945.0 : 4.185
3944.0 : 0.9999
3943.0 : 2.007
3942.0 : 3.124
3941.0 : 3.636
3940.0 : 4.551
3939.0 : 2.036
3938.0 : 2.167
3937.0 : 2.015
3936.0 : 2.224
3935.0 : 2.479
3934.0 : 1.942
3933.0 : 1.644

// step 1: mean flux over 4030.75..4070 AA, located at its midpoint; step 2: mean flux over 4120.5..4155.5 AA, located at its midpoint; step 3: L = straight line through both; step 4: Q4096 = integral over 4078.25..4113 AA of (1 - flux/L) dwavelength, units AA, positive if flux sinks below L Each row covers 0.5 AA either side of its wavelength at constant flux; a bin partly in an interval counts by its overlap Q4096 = -4.7 AA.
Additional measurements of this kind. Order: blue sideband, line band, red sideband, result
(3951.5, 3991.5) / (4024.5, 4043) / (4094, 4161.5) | -4.32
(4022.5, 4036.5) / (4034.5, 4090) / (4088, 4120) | -0.45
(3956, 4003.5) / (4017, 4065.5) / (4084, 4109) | -1.88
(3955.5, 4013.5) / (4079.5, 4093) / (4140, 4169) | -4.15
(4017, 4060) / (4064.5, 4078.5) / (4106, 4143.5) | 1.63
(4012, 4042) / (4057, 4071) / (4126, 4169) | 1.86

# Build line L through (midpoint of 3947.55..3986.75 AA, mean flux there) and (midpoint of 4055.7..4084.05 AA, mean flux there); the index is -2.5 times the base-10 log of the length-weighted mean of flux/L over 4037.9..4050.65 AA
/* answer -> -0.11 mag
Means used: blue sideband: 5.43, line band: 9.21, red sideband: 9.35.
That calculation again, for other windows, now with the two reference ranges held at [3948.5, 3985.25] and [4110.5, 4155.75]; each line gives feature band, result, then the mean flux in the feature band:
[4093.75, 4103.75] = -0.059 mag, 10.1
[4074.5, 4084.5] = -0.166 mag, 10.4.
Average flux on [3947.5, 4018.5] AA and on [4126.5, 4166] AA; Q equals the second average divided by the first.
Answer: 1.5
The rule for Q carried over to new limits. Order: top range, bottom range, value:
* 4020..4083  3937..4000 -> 1.62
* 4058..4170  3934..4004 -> 1.81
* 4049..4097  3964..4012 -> 1.40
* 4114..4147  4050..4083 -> 1.09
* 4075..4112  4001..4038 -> 1.15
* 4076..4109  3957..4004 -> 1.68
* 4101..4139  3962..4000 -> 1.63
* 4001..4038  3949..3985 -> 1.83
